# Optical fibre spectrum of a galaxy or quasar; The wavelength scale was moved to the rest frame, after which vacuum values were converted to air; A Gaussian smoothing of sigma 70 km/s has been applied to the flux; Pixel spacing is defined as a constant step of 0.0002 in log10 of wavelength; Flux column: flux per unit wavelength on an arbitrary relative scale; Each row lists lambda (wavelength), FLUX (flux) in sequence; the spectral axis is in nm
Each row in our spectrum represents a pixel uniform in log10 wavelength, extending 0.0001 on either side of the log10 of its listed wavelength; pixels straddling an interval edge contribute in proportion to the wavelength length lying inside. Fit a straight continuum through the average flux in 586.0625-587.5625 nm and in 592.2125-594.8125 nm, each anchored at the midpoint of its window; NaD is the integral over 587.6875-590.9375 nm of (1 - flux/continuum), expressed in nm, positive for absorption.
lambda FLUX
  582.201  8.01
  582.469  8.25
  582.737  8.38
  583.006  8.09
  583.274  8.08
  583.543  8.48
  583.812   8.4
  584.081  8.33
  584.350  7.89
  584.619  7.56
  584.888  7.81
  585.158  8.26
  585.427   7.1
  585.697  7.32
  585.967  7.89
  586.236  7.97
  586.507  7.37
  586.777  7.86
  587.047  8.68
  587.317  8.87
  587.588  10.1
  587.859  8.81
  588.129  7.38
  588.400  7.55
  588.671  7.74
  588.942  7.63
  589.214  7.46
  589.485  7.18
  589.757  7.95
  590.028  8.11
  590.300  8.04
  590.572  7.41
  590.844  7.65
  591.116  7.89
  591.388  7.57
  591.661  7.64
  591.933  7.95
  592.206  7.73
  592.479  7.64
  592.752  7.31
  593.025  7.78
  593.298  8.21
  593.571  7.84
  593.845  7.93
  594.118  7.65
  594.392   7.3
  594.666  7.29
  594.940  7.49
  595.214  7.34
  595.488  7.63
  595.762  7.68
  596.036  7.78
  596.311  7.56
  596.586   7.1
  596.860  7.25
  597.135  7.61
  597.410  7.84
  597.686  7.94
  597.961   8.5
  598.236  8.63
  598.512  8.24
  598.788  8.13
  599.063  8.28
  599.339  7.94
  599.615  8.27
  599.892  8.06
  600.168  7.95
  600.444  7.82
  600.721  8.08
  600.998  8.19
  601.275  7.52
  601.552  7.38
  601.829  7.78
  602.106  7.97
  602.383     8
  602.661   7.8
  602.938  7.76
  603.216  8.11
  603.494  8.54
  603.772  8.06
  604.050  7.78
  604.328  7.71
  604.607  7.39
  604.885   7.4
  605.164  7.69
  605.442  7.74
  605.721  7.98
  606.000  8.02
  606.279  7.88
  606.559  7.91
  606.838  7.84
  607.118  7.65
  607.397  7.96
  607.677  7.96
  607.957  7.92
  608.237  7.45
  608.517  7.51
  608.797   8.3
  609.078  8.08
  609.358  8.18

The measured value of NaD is 0.12 nm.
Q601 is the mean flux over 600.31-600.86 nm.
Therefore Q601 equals 7.94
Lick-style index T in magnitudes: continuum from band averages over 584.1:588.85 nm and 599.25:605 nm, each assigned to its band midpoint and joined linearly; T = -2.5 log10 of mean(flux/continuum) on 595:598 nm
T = 0.042 mag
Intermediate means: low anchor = 8.02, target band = 7.63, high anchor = 7.88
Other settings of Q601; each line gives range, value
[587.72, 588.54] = 7.92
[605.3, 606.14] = 7.92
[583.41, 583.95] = 8.43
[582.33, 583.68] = 8.25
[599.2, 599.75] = 8.1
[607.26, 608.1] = 7.94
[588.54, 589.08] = 7.68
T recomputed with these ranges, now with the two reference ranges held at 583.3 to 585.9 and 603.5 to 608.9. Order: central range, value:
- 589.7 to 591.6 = 0.013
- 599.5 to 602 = -0.007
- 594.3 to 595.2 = 0.072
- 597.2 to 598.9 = -0.045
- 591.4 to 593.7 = 0.017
